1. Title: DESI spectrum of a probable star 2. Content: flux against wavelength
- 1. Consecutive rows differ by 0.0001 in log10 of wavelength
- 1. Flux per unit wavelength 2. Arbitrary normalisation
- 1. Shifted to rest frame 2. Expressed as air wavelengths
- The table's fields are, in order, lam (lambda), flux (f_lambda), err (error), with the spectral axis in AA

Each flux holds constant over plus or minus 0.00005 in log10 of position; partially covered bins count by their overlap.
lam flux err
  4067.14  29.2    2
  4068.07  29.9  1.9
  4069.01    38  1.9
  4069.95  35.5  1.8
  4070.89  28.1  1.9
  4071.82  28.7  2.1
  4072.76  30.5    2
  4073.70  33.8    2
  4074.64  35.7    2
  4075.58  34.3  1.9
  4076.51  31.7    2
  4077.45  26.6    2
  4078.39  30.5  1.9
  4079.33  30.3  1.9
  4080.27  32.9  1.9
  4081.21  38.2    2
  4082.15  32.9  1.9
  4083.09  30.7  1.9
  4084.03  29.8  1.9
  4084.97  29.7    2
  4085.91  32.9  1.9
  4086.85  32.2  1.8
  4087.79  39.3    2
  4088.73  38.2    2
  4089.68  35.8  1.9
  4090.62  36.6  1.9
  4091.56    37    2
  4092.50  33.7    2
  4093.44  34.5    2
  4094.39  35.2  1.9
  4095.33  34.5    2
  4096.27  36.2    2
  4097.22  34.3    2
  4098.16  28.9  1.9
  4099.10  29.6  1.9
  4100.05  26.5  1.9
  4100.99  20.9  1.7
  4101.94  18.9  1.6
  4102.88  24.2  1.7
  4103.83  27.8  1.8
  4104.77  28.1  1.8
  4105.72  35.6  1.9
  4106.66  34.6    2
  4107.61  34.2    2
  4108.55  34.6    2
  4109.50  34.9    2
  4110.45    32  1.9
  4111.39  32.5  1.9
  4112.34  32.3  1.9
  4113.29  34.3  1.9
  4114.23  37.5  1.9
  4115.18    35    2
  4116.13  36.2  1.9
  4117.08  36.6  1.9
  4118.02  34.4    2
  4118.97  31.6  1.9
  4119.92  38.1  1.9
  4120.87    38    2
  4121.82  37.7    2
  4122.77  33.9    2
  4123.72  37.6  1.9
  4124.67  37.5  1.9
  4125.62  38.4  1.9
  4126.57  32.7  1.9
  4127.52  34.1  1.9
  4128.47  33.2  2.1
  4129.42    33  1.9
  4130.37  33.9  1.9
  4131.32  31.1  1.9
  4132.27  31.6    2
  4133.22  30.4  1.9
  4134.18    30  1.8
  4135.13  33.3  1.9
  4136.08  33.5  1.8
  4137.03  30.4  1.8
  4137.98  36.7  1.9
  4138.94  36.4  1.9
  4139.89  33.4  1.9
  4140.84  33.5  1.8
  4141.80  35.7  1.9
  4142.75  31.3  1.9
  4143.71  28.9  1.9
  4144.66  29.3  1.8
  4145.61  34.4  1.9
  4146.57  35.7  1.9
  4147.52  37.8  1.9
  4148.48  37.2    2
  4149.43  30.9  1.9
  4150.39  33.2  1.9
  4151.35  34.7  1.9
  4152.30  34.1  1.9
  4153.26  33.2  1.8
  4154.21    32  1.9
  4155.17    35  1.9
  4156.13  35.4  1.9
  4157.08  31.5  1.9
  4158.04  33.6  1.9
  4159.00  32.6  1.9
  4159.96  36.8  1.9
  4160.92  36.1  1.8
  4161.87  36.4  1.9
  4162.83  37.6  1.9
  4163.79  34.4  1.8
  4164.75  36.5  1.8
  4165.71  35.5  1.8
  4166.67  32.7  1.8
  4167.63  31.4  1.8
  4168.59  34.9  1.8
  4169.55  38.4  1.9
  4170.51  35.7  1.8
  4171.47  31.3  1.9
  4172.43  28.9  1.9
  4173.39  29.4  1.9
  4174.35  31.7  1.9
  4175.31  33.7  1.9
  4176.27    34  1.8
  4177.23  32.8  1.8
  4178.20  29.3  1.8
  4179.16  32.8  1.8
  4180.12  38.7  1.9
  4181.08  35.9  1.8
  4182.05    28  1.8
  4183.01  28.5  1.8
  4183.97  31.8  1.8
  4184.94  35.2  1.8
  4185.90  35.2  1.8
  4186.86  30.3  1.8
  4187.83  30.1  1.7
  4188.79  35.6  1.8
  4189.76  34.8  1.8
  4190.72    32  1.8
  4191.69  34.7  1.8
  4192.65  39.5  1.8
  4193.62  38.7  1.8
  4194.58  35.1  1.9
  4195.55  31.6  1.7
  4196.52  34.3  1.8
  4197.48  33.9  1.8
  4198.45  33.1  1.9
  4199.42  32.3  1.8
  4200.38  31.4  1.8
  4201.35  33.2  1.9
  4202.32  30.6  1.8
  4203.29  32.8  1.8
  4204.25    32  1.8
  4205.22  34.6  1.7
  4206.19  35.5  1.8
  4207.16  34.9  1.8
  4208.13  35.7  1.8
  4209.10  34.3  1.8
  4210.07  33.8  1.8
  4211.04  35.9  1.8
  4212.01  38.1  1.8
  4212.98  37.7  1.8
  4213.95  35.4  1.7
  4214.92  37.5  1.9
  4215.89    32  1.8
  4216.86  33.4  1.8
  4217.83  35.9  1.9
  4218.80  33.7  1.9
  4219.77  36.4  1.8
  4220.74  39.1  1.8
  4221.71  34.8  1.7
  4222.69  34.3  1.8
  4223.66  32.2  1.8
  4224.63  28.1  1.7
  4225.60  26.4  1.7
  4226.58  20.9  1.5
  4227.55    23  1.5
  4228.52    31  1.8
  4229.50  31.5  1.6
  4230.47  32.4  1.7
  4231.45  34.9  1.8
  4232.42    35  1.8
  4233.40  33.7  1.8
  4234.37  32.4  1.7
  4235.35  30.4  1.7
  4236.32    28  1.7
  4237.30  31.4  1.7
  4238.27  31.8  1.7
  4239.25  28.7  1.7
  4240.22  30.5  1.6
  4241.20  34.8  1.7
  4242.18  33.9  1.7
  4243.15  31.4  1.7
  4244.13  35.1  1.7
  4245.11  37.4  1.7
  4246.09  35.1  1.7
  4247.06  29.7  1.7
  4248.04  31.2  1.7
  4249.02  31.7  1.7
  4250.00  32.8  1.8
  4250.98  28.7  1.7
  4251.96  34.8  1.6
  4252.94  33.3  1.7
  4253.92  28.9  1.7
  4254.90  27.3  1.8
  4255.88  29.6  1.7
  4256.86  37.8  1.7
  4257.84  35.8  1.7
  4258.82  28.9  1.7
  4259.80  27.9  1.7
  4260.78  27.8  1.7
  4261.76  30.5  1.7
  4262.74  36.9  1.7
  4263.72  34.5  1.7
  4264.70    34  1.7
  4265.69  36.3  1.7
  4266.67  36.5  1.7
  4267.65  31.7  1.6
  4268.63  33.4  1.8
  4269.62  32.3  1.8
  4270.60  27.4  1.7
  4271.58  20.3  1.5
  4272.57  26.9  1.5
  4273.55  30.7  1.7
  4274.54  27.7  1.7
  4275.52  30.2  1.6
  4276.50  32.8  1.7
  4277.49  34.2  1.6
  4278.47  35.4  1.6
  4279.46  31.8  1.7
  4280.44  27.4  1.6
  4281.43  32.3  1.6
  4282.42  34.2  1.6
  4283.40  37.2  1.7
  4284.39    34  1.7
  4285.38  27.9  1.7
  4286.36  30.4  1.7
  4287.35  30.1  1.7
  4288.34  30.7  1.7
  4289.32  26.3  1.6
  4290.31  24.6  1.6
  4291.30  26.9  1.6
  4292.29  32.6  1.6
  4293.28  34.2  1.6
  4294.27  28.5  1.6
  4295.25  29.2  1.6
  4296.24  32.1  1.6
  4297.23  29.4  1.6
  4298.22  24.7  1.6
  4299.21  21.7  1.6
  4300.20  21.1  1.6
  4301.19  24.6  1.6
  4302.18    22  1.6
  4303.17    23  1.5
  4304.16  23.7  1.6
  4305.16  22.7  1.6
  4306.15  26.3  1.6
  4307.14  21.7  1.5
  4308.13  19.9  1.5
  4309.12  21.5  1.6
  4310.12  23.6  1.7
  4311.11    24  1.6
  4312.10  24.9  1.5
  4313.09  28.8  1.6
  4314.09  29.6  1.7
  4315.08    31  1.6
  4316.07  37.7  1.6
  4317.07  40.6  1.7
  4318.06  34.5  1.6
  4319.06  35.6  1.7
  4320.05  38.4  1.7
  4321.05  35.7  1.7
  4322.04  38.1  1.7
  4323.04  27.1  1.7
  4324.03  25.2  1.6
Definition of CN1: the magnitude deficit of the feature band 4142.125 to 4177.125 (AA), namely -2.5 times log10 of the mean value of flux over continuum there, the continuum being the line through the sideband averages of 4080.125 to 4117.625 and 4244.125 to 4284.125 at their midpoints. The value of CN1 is -0.04 mag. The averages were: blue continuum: 32.8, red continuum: 31.9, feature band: 33.8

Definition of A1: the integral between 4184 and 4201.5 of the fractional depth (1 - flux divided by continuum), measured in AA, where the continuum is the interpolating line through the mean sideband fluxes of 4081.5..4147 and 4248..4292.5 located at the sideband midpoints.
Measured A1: -0.9 AA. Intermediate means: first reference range 33.2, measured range 33.9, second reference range 31.2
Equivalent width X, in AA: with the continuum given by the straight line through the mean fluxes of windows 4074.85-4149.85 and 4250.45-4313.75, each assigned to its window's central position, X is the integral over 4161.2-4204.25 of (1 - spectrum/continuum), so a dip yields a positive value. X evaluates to -2.7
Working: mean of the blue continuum 33.2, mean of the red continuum 29.2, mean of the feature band 33.5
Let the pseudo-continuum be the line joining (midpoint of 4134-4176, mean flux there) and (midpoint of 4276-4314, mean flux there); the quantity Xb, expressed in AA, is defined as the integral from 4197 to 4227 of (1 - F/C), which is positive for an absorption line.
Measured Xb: -2.1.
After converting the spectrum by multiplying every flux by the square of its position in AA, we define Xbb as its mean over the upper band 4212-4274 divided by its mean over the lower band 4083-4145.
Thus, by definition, 1.03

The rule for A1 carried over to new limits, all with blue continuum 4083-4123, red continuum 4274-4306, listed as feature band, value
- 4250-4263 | -0.8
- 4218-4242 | -1.1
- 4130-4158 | -1.0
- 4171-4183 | -0.3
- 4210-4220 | -1.6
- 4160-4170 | -1.2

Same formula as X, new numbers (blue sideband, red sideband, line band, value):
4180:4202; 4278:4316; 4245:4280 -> -2.4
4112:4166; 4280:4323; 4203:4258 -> -2.6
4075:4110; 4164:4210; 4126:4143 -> -0.2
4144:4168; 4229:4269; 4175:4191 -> 0.4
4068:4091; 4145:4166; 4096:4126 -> 0.7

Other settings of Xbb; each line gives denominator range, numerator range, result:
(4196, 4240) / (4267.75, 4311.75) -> 0.88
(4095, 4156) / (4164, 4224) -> 1.06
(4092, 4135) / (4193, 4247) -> 1.06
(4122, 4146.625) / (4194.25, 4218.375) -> 1.06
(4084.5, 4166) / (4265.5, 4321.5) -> 0.94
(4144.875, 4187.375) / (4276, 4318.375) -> 0.90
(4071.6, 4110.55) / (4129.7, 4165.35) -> 1.08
